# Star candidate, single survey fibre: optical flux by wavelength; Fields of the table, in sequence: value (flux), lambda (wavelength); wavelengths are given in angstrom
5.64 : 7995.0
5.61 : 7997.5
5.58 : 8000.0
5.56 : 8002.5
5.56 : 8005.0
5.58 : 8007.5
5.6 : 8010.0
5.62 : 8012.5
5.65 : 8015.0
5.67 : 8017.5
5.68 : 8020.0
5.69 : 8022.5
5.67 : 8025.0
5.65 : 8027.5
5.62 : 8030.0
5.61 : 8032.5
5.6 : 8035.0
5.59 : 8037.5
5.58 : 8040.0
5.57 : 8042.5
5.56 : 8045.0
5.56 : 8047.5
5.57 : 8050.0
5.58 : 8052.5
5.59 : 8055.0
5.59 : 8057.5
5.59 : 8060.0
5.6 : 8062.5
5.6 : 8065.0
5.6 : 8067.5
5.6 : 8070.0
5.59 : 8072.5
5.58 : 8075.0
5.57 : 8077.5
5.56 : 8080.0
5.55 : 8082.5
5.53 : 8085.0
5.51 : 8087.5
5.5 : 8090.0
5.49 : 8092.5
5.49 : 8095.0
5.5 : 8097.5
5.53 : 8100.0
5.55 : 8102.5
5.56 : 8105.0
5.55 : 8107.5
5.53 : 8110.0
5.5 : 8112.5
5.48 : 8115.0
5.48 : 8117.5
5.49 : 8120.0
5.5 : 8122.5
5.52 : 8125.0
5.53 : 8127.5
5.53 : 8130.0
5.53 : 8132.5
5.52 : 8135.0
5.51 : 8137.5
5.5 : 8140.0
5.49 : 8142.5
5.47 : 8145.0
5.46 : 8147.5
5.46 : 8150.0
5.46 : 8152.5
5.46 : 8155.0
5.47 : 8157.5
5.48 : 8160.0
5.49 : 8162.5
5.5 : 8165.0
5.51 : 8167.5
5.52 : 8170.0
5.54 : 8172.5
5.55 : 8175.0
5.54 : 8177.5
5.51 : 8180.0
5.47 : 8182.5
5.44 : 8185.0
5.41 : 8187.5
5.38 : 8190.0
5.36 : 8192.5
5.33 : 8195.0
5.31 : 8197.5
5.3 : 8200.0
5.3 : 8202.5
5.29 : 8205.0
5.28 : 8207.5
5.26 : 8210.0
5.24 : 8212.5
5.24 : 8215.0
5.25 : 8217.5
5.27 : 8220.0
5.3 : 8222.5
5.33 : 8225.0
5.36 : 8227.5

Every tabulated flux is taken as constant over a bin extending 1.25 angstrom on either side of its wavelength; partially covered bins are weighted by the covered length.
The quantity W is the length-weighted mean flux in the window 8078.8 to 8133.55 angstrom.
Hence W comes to 5.52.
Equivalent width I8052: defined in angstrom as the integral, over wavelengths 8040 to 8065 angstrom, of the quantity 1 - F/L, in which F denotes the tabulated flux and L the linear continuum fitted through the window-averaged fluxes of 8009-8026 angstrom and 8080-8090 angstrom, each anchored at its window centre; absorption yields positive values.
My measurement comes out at 0.0 angstrom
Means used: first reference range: 5.65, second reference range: 5.53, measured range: 5.58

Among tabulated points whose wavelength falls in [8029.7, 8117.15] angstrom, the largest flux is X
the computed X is 5.62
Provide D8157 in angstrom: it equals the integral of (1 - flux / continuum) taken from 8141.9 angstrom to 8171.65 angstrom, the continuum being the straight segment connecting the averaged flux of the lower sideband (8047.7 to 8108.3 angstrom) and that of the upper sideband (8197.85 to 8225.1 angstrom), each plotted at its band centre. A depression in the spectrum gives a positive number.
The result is -0.5 angstrom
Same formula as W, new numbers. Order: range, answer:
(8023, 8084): 5.59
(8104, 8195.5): 5.49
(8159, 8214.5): 5.41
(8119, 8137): 5.52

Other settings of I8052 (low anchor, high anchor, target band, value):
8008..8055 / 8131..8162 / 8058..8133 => 0.0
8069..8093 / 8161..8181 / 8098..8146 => 0.2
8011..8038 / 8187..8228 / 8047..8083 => -0.1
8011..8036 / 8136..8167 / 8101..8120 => 0.0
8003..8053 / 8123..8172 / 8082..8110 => 0.1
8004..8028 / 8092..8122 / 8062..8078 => -0.1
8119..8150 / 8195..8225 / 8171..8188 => -0.4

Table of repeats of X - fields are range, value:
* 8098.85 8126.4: 5.56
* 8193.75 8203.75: 5.33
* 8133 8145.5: 5.52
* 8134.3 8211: 5.55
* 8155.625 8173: 5.54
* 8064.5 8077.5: 5.6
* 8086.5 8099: 5.51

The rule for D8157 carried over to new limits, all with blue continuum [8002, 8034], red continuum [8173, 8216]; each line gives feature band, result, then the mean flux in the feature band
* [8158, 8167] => -0.12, 5.49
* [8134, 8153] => -0.14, 5.48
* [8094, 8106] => -0.04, 5.53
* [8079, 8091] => 0.00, 5.53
